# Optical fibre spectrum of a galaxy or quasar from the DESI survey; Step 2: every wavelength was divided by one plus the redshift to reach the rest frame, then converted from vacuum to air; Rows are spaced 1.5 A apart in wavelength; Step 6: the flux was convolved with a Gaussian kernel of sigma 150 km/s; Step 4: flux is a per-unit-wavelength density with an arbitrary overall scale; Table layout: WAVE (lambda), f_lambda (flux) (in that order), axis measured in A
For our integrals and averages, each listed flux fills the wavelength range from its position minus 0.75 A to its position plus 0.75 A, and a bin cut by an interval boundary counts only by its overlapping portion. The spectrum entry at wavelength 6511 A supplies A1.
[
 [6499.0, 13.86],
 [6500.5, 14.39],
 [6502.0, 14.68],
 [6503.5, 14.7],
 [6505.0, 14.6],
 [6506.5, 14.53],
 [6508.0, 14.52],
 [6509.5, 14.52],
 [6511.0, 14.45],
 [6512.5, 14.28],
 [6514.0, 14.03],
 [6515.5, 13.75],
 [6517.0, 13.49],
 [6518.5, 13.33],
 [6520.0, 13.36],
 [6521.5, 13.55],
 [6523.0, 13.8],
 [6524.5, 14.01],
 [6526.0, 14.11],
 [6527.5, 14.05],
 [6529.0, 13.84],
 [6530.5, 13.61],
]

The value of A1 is 14.45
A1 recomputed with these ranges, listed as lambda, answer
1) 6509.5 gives 14.52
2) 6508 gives 14.52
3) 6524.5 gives 14.01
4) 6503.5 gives 14.7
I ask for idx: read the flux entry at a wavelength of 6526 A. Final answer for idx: 14.11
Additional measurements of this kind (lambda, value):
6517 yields 13.49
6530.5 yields 13.61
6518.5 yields 13.33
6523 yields 13.8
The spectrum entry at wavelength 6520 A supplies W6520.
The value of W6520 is 13.36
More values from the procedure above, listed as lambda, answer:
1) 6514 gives 14.03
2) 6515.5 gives 13.75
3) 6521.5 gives 13.55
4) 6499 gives 13.86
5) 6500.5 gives 14.39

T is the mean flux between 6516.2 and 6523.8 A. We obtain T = 13.5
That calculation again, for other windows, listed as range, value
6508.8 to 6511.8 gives 14.5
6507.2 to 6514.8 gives 14.4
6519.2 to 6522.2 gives 13.5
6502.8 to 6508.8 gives 14.6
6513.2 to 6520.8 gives 13.6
